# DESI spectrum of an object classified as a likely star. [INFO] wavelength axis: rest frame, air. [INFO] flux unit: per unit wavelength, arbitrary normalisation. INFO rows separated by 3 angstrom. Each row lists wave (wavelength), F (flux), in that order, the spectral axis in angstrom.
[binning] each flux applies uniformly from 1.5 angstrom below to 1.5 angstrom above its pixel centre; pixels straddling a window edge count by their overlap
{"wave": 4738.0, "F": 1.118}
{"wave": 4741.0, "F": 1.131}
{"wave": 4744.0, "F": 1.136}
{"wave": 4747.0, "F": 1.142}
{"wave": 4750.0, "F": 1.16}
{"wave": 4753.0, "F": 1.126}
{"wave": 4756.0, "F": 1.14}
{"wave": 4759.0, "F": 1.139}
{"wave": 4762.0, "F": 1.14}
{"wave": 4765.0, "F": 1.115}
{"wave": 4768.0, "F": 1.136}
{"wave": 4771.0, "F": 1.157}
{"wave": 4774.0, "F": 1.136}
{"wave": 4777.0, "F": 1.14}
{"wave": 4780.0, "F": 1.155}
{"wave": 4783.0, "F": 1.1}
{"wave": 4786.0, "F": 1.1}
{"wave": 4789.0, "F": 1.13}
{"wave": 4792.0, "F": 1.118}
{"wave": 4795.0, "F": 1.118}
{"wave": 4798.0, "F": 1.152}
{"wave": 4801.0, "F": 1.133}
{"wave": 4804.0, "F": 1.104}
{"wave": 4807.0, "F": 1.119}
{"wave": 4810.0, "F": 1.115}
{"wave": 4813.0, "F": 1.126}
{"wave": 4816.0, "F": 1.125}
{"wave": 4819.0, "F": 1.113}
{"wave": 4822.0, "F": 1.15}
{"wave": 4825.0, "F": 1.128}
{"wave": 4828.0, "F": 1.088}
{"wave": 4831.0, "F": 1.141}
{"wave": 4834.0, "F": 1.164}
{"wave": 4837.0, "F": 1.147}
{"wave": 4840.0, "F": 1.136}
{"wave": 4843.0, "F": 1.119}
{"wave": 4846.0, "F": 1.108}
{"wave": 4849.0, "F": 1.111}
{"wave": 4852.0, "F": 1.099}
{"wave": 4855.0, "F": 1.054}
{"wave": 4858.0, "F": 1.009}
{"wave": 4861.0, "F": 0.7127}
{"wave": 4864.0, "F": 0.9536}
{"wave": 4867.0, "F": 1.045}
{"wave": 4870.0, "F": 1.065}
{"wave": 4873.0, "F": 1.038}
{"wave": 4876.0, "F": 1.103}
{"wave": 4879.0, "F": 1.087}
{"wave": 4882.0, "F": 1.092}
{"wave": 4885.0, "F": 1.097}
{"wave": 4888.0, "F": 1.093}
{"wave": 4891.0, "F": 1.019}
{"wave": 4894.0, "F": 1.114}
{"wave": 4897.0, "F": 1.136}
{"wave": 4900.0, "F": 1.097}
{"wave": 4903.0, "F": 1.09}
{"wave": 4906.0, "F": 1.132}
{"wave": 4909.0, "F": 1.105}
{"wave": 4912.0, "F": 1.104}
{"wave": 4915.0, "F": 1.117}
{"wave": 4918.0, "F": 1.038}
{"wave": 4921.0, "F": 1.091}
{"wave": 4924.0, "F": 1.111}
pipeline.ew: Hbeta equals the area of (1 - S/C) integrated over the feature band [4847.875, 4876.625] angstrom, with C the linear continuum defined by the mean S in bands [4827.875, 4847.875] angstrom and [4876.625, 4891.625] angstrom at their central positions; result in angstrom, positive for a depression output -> 2.3 angstrom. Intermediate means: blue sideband 1.13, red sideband 1.08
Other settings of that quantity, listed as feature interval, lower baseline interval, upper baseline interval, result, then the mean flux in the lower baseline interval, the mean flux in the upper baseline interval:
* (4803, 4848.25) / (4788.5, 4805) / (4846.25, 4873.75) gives -2.2 angstrom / 1.13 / 1.01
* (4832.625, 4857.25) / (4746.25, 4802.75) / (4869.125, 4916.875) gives -0.1 angstrom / 1.13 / 1.09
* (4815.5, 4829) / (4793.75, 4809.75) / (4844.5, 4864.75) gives -0.5 angstrom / 1.12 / 1.01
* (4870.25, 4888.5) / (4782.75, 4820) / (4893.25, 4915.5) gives 0.5 angstrom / 1.12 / 1.11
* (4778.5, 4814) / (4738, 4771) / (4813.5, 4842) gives 0.4 angstrom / 1.14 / 1.13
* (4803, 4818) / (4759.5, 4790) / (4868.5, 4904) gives 0.0 angstrom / 1.13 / 1.09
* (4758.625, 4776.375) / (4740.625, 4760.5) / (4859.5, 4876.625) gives -0.3 angstrom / 1.14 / 0.98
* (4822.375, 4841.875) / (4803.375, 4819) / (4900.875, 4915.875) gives -0.3 angstrom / 1.12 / 1.11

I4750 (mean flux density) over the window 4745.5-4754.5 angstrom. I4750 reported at 1.14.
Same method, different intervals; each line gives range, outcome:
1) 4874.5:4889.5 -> 1.09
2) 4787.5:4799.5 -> 1.13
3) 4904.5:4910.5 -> 1.12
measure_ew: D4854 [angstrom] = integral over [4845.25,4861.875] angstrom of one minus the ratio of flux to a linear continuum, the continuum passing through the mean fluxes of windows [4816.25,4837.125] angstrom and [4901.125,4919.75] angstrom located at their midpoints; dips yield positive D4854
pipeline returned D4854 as 1.5 angstrom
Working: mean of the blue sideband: 1.13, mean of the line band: 1.02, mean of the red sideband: 1.1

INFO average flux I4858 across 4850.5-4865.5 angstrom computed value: 0.966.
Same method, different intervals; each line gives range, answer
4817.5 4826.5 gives 1.13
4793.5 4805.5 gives 1.13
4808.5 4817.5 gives 1.12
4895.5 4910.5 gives 1.11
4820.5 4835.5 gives 1.13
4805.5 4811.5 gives 1.12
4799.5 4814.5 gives 1.12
